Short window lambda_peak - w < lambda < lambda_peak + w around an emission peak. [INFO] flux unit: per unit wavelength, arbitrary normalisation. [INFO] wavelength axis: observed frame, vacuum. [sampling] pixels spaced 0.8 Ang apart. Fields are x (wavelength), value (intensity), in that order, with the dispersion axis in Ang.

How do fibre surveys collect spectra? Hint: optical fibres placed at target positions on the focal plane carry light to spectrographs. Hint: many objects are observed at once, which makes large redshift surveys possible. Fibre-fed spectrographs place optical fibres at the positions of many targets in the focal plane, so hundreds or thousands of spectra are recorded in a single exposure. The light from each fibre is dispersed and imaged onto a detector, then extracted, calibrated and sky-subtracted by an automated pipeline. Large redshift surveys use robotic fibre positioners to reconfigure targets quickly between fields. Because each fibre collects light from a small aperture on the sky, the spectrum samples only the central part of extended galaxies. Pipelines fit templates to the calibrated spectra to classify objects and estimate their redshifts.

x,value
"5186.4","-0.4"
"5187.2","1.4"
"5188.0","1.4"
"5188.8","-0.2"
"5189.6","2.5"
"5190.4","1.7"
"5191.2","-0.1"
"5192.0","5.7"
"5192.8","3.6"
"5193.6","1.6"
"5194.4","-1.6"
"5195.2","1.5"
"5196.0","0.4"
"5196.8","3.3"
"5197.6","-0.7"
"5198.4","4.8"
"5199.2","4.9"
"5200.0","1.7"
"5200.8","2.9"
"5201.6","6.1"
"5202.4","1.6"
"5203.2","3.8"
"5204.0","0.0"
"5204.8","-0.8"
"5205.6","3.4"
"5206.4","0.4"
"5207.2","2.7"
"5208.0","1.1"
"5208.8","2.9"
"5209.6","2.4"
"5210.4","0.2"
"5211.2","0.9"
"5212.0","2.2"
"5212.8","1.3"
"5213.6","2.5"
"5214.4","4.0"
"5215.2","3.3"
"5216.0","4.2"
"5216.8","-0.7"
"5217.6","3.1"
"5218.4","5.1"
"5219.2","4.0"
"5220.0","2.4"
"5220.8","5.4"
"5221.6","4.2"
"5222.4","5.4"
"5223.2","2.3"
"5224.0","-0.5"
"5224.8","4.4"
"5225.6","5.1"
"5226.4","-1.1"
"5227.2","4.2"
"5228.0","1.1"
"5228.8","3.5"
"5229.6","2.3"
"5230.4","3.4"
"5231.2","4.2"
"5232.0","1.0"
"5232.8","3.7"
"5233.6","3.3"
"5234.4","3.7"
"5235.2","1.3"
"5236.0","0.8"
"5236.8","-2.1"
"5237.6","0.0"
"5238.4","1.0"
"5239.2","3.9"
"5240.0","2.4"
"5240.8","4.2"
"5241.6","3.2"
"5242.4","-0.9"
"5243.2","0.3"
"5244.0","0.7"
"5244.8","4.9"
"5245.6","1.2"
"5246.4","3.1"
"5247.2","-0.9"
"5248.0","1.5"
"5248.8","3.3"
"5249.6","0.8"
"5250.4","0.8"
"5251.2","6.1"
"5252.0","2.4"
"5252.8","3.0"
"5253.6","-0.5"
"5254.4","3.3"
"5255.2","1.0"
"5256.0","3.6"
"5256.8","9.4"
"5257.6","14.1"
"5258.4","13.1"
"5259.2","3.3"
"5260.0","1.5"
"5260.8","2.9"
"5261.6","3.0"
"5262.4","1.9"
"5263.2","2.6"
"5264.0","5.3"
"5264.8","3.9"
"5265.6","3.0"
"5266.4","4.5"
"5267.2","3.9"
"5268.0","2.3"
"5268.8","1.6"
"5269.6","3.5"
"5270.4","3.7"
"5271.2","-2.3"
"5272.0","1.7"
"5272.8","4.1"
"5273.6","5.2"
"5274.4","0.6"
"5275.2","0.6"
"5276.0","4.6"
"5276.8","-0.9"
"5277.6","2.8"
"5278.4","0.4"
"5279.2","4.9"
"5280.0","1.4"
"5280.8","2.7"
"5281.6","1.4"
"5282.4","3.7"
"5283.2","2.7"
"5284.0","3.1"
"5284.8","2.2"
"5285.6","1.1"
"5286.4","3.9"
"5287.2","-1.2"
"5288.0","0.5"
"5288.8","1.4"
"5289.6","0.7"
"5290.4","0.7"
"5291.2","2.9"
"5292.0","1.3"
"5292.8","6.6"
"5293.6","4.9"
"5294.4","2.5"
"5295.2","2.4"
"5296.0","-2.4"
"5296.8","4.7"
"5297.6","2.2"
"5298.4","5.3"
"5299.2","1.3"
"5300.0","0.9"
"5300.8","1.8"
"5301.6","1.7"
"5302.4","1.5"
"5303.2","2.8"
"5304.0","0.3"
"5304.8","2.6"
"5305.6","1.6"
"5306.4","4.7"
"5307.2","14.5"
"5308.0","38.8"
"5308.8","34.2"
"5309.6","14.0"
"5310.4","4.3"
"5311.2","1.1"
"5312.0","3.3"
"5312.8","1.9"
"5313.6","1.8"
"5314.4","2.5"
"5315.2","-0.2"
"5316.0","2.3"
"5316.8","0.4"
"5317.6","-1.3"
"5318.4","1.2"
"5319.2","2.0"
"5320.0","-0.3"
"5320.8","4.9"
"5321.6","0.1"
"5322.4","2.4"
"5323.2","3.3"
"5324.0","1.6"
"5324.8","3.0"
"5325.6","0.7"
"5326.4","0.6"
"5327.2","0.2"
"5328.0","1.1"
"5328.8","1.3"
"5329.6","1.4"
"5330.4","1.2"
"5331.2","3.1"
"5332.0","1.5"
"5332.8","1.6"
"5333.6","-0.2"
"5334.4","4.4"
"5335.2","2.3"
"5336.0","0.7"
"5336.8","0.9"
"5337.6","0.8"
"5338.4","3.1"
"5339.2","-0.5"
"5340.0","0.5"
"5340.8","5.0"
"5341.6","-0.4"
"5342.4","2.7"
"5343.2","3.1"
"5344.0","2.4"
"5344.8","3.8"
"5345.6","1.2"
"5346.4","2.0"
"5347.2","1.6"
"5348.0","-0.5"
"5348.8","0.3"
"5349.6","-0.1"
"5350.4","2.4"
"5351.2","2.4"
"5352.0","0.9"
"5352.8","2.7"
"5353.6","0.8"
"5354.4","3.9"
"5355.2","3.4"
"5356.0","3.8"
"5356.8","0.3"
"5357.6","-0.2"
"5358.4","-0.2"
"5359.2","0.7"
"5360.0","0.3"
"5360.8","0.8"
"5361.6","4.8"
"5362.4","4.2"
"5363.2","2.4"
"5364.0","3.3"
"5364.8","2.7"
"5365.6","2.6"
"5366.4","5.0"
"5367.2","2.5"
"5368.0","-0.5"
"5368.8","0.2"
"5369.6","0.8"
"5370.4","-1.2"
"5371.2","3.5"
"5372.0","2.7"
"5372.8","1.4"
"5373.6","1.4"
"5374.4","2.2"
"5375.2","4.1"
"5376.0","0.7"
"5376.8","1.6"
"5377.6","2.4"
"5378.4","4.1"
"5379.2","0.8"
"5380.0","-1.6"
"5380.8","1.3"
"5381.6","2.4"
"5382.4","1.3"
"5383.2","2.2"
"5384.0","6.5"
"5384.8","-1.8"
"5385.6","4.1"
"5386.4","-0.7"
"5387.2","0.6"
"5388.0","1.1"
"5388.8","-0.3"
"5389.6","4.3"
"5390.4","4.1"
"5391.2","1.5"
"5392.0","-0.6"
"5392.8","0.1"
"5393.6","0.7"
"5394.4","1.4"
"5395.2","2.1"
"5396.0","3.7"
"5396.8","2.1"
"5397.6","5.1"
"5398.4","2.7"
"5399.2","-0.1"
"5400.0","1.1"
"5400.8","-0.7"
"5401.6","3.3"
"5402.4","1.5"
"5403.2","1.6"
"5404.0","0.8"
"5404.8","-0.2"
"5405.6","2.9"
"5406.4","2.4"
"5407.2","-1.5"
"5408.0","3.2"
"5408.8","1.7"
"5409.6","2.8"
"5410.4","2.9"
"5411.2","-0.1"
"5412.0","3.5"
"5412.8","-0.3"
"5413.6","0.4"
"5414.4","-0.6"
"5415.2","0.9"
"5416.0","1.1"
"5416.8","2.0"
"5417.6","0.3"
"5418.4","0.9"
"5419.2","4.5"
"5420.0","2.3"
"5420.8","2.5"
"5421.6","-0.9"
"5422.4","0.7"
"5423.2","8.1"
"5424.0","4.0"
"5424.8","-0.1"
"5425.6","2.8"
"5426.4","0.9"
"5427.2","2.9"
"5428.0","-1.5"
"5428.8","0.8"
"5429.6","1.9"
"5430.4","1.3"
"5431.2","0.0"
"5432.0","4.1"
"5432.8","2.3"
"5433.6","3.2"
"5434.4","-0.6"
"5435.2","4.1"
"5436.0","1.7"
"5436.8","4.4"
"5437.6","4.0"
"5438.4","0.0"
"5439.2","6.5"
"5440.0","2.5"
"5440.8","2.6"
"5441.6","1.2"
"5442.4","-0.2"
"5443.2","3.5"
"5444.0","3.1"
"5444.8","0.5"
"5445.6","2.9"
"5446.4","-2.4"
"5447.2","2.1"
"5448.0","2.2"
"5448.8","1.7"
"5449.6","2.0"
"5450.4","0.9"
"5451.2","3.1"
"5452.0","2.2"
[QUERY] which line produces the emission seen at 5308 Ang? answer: [O III] 5007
